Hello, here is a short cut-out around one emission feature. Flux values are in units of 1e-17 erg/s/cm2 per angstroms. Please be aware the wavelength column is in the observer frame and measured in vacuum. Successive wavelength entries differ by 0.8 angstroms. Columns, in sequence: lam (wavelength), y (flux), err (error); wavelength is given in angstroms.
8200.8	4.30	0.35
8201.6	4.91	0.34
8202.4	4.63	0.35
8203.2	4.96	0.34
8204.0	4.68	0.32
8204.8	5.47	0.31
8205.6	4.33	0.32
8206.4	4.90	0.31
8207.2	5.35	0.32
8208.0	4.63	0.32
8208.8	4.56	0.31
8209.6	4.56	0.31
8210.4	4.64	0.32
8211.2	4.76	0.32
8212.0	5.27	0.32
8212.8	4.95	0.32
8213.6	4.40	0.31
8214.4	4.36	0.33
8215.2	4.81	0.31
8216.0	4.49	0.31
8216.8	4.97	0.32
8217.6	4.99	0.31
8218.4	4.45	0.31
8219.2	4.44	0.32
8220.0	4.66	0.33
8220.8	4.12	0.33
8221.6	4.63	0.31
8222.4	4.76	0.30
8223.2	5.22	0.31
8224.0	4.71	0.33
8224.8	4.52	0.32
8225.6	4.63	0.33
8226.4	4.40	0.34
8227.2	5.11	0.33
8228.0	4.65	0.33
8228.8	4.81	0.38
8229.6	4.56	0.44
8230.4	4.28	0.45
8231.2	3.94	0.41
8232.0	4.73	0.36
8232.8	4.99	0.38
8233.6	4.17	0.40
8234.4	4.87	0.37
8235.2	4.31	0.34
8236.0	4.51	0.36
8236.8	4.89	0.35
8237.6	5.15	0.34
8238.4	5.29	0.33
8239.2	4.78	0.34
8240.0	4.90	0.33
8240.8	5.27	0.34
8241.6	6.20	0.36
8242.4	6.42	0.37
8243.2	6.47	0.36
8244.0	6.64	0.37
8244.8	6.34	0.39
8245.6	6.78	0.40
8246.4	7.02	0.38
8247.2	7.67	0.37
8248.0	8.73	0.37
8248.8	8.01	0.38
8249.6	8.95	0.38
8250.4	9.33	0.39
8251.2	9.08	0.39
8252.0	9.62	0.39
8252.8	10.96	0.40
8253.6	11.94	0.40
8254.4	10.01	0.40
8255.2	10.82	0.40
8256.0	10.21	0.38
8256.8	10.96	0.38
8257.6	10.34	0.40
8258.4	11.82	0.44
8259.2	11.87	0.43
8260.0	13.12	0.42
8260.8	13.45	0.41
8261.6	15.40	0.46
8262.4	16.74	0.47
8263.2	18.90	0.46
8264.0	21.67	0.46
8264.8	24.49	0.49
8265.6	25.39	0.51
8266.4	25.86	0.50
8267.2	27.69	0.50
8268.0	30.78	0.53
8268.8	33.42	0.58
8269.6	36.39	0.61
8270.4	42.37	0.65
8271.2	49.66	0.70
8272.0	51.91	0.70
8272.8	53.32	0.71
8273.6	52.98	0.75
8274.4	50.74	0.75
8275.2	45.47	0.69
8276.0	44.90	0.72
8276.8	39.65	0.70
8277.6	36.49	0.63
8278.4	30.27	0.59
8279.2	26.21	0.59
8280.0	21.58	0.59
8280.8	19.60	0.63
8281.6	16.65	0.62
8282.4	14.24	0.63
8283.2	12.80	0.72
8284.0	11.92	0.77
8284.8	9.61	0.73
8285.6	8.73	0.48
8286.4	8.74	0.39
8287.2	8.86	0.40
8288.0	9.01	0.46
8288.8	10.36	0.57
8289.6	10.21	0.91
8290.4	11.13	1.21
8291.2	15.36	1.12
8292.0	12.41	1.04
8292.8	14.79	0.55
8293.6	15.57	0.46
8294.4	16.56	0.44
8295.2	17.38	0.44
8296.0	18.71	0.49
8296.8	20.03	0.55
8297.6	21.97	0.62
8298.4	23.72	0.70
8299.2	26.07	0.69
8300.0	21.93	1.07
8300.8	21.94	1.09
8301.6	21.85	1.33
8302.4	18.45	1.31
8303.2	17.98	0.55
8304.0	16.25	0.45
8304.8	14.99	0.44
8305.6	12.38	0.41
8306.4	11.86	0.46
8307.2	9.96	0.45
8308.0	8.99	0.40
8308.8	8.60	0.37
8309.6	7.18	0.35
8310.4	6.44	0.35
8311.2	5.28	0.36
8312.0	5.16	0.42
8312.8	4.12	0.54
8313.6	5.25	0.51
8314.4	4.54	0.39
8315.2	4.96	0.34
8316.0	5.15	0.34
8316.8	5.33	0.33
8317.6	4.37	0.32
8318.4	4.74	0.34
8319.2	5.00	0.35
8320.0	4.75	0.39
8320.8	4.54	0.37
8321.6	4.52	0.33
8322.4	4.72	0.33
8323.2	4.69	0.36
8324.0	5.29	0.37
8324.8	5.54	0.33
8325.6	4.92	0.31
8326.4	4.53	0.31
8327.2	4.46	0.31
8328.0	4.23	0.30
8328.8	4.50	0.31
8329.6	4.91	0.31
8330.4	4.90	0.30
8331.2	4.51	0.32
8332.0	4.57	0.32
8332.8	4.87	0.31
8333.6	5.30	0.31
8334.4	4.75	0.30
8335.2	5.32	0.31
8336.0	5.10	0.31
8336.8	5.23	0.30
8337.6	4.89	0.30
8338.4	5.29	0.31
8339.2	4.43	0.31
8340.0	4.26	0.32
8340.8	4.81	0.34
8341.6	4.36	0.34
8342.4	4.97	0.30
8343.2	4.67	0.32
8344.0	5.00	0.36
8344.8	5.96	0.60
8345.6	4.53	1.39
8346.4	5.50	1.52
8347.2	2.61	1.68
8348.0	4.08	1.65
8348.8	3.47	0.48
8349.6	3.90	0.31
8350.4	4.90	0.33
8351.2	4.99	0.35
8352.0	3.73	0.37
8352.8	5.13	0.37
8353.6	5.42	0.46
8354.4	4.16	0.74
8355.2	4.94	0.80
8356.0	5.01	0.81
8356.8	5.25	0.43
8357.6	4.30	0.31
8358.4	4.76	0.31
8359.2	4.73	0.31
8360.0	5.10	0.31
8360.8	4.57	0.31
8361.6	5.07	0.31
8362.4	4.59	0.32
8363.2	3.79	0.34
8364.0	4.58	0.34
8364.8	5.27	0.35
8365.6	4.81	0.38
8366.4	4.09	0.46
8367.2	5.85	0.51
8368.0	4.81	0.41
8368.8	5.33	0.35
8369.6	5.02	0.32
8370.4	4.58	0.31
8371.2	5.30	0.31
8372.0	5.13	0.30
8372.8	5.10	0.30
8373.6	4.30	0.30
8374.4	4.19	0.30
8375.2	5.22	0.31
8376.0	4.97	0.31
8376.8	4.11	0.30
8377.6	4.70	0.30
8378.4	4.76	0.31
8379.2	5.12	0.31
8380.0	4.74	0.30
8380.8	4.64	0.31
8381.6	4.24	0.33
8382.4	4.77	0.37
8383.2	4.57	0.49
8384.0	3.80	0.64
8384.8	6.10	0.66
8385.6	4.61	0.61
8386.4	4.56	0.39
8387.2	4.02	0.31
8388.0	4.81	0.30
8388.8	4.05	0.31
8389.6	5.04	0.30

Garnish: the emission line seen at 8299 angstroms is [N II]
